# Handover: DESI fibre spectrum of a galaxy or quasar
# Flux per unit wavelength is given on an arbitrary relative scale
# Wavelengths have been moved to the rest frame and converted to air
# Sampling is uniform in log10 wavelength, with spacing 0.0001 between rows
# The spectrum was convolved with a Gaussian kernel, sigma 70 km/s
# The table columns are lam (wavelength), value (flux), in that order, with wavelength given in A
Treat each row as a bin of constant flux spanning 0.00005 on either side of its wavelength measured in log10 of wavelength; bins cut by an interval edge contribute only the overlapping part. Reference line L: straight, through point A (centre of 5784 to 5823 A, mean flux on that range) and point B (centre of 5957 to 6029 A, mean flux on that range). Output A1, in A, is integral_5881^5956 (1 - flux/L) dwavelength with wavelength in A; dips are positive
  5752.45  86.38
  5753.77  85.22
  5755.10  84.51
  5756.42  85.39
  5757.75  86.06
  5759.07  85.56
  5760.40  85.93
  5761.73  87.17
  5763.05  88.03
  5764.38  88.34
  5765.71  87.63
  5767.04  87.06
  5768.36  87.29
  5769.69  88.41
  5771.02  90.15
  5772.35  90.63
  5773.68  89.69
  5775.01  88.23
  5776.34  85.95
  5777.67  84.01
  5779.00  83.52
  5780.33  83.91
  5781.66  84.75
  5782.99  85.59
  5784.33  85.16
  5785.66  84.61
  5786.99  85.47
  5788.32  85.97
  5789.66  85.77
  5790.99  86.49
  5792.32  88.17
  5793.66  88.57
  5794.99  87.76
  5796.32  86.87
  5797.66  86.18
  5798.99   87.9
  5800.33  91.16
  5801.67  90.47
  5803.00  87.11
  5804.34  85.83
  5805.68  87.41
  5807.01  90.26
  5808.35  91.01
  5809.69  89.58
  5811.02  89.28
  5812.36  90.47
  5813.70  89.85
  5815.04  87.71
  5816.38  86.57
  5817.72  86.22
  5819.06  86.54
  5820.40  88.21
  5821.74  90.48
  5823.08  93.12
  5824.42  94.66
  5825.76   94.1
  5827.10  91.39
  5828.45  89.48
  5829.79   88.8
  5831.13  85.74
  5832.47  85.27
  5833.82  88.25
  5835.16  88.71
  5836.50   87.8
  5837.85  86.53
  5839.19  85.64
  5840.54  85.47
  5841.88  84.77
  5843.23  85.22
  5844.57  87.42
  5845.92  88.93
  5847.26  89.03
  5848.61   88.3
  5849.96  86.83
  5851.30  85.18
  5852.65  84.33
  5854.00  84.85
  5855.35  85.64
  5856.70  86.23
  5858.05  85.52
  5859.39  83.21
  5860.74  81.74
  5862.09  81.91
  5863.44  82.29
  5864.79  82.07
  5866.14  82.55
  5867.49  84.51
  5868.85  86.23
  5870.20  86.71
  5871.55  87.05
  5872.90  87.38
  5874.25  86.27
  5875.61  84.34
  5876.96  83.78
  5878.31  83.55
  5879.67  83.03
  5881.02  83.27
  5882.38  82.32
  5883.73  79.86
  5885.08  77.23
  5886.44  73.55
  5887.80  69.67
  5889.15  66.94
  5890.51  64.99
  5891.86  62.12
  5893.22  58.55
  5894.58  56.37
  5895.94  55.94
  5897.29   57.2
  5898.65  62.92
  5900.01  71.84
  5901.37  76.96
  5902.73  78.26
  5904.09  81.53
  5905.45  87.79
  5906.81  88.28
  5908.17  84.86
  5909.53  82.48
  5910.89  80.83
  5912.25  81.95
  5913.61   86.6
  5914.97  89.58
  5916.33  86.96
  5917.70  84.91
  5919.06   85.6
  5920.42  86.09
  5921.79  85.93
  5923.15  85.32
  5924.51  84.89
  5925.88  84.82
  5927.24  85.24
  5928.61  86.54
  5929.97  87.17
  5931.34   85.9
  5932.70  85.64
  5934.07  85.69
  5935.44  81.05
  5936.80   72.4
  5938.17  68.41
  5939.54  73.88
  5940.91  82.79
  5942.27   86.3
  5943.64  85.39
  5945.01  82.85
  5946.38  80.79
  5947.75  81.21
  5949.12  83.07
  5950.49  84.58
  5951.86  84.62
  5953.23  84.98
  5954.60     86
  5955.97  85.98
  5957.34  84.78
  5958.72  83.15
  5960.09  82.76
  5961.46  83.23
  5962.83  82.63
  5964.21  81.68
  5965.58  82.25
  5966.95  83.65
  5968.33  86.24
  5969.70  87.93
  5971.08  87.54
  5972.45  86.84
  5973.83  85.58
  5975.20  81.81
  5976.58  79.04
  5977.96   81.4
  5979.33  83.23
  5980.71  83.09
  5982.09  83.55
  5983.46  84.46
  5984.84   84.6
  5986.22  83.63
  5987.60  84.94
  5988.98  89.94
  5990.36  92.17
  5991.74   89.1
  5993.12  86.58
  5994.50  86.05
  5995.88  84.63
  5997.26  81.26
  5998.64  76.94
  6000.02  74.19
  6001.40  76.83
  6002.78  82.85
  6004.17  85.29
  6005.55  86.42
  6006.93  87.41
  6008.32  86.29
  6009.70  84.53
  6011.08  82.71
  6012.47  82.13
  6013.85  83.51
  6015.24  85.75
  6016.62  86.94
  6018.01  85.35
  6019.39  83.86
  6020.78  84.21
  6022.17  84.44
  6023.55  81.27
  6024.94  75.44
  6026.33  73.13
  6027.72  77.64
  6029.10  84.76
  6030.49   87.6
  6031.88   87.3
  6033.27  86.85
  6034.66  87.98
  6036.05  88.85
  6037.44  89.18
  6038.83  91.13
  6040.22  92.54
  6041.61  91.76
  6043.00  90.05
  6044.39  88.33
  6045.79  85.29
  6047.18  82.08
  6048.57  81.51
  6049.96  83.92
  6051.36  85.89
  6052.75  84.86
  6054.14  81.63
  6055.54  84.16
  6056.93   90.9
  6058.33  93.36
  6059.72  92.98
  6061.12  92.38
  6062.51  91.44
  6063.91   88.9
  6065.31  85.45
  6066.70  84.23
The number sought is 5.2 A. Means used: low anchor 87.9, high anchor 83.6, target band 79.3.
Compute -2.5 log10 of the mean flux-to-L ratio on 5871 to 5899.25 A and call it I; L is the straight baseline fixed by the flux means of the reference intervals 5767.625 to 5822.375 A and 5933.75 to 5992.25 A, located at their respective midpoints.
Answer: 0.16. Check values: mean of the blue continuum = 87.5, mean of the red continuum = 83.4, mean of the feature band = 73.6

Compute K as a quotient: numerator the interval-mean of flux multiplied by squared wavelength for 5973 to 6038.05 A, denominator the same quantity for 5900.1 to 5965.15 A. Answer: 1.03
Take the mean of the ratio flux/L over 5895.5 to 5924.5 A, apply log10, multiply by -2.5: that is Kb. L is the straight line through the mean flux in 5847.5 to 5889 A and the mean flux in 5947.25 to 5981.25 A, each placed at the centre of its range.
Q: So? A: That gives 0.040 mag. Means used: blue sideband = 83.2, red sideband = 83.9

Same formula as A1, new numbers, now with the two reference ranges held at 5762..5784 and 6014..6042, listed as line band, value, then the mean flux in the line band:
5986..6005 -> 0.3 A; 83.9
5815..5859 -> -0.5 A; 87.6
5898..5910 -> 0.9 A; 79.4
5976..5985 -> 0.3 A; 82.7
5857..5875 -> 0.4 A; 84.5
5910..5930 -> 0.1 A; 85.4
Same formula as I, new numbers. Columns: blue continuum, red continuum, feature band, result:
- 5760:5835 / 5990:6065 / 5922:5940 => 0.054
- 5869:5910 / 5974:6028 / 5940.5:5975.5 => -0.048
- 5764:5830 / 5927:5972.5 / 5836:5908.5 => 0.072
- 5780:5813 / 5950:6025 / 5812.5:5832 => -0.030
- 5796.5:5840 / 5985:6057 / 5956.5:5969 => 0.033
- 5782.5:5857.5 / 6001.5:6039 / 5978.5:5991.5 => -0.008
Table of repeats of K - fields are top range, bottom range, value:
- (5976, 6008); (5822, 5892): 1.04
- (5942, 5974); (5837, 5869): 1.03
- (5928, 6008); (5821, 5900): 1.06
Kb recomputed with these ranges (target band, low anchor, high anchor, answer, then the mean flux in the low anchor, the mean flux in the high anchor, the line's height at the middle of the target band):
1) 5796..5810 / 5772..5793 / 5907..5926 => -0.032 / 86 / 85.2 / 85.9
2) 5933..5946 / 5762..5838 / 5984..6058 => 0.078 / 88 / 84.9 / 86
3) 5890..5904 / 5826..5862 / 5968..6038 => 0.297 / 86.6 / 84.2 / 85.8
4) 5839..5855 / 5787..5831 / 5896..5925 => -0.006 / 88.8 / 80.9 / 85.8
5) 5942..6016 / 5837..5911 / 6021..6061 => -0.003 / 80.2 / 86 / 83.8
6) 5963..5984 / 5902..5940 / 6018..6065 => 0.011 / 83.6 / 86.2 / 84.7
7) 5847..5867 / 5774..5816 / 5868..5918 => -0.042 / 87.3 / 77.8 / 81.3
